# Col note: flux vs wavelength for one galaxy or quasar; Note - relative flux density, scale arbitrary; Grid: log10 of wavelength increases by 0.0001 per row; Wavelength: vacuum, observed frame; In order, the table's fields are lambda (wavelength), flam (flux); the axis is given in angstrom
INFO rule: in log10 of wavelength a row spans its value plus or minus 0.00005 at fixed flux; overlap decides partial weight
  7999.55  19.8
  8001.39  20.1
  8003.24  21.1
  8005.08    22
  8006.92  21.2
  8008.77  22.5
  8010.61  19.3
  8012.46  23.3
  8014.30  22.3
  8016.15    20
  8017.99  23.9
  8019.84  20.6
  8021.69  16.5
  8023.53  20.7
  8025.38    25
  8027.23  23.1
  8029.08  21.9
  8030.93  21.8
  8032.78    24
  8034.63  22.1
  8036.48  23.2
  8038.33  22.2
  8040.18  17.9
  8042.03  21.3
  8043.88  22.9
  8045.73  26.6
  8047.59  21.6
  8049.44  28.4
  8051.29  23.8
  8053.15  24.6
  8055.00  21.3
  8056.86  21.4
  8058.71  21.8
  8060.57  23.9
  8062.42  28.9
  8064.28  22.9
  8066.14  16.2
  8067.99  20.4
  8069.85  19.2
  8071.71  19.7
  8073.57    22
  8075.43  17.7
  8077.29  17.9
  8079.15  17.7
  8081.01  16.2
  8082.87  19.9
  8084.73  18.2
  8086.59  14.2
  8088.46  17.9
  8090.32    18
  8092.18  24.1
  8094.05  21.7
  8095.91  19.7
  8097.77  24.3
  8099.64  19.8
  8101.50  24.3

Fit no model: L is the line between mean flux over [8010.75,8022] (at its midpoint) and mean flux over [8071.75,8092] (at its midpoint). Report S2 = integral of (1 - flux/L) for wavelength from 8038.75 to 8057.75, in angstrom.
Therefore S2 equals -3.1 angstrom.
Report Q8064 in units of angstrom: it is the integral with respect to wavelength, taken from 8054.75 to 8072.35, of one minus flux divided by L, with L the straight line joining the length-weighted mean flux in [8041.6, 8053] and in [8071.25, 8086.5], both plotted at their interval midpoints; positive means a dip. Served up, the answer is -0.3 angstrom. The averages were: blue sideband 24.3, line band 21.6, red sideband 18.4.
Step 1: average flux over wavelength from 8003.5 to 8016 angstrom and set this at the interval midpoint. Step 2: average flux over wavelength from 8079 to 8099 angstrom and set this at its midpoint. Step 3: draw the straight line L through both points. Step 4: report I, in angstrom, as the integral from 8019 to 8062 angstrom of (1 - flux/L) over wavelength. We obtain -3.8 angstrom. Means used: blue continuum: 21.6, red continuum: 19.3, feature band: 22.5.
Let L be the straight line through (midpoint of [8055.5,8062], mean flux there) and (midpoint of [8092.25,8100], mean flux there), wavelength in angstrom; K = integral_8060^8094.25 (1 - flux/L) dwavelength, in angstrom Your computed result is 3.96 angstrom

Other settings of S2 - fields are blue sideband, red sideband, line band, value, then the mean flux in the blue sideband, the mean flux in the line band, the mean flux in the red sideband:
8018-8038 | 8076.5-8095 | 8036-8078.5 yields -3.5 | 22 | 22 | 18.6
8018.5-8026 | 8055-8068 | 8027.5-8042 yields -0.5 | 20.7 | 21.9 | 22.3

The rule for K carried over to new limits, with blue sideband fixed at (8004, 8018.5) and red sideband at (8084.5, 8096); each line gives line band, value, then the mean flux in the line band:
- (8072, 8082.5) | 0.6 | 18.5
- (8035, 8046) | -0.7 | 22.1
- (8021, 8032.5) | -0.3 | 21.7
